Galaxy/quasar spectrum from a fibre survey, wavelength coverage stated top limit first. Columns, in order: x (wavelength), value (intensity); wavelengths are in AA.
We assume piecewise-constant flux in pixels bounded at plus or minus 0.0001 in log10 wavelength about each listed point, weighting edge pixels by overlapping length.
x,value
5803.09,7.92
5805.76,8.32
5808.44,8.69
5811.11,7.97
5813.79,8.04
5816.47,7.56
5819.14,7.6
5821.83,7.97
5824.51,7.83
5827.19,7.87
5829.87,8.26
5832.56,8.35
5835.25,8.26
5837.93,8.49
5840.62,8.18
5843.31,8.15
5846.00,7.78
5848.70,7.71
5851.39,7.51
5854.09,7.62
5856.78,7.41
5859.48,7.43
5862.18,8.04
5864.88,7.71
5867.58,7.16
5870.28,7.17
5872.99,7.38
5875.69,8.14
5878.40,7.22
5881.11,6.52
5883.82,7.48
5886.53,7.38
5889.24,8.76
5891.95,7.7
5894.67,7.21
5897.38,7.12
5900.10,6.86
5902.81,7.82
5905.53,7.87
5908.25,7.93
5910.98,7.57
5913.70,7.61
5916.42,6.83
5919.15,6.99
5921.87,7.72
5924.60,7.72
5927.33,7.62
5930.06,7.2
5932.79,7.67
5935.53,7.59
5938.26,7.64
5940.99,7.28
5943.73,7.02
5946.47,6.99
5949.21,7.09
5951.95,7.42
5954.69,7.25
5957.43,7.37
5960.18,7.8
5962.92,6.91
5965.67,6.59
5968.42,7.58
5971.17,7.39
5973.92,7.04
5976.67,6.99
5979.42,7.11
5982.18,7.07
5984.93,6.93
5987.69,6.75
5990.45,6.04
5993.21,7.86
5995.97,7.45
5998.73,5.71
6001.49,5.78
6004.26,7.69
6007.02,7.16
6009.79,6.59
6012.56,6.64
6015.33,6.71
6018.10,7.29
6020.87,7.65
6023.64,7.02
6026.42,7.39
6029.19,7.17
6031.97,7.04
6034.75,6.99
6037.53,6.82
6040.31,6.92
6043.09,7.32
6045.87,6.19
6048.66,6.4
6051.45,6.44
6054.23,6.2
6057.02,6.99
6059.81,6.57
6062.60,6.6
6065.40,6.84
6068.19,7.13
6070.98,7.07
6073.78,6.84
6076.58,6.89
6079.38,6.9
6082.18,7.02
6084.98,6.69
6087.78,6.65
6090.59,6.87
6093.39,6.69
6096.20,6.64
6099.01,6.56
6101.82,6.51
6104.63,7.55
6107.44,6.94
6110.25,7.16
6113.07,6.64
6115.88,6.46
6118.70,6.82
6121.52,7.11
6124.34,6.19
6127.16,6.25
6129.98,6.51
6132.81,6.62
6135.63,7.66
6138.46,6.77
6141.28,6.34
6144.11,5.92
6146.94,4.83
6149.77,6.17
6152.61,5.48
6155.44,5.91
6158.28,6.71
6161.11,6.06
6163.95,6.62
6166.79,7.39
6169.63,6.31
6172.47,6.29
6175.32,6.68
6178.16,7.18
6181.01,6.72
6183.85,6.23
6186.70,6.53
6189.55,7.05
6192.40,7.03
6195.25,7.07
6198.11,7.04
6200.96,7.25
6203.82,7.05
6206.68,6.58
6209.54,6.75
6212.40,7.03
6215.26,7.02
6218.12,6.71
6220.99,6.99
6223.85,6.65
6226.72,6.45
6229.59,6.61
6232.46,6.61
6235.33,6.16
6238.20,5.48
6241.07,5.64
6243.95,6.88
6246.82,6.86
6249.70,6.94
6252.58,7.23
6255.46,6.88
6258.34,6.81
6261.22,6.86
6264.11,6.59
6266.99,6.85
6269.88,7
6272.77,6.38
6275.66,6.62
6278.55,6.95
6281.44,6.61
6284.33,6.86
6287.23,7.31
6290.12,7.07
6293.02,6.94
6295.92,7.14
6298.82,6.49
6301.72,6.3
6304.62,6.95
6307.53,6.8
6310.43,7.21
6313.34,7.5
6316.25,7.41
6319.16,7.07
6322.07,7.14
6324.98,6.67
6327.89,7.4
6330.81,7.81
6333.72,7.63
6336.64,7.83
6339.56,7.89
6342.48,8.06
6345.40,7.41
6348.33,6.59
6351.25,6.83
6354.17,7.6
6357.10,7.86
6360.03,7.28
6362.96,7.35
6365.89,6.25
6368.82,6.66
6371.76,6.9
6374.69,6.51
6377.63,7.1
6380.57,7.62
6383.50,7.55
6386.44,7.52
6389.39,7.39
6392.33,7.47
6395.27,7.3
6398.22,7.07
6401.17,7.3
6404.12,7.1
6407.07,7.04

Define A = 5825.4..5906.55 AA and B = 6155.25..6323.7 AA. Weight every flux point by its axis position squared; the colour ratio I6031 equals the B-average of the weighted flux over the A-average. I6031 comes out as 1.00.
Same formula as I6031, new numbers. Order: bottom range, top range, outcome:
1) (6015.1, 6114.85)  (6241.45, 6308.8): 1.06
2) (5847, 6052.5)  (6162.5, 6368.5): 1.06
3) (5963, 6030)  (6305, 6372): 1.16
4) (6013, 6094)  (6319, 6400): 1.17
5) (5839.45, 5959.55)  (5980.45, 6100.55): 0.96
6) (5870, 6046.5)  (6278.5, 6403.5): 1.13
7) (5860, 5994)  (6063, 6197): 0.97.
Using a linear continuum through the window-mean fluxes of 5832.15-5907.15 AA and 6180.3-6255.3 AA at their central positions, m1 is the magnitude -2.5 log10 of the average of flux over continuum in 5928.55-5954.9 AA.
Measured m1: 0.02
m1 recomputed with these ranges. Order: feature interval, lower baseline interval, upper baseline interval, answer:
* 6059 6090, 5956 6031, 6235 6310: 0.016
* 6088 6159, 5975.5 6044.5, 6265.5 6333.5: 0.071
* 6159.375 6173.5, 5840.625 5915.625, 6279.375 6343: 0.119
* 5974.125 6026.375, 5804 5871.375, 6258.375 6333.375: 0.095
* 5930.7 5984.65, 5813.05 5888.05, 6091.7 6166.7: 0.002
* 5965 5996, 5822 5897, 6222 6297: 0.054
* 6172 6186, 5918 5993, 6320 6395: 0.098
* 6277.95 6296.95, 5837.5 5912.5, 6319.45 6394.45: 0.054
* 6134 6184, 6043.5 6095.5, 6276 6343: 0.078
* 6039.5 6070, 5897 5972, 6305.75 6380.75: 0.099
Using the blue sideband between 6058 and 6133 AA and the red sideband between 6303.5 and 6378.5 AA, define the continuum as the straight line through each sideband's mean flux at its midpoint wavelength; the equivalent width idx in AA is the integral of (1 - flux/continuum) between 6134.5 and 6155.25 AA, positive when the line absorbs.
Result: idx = 2.2 AA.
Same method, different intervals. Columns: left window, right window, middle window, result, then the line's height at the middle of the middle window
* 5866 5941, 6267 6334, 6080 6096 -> 1.0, 7.25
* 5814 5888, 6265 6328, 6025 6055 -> 2.3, 7.38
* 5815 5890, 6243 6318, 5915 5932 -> 0.5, 7.6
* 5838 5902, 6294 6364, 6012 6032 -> 0.9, 7.47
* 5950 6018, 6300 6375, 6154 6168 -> 1.1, 7.1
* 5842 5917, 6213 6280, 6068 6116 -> 1.3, 7.04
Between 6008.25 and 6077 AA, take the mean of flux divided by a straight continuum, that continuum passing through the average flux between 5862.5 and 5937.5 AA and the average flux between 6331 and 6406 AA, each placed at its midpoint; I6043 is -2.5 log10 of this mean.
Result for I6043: 0.09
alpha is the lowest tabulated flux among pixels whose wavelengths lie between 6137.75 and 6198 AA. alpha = 4.83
